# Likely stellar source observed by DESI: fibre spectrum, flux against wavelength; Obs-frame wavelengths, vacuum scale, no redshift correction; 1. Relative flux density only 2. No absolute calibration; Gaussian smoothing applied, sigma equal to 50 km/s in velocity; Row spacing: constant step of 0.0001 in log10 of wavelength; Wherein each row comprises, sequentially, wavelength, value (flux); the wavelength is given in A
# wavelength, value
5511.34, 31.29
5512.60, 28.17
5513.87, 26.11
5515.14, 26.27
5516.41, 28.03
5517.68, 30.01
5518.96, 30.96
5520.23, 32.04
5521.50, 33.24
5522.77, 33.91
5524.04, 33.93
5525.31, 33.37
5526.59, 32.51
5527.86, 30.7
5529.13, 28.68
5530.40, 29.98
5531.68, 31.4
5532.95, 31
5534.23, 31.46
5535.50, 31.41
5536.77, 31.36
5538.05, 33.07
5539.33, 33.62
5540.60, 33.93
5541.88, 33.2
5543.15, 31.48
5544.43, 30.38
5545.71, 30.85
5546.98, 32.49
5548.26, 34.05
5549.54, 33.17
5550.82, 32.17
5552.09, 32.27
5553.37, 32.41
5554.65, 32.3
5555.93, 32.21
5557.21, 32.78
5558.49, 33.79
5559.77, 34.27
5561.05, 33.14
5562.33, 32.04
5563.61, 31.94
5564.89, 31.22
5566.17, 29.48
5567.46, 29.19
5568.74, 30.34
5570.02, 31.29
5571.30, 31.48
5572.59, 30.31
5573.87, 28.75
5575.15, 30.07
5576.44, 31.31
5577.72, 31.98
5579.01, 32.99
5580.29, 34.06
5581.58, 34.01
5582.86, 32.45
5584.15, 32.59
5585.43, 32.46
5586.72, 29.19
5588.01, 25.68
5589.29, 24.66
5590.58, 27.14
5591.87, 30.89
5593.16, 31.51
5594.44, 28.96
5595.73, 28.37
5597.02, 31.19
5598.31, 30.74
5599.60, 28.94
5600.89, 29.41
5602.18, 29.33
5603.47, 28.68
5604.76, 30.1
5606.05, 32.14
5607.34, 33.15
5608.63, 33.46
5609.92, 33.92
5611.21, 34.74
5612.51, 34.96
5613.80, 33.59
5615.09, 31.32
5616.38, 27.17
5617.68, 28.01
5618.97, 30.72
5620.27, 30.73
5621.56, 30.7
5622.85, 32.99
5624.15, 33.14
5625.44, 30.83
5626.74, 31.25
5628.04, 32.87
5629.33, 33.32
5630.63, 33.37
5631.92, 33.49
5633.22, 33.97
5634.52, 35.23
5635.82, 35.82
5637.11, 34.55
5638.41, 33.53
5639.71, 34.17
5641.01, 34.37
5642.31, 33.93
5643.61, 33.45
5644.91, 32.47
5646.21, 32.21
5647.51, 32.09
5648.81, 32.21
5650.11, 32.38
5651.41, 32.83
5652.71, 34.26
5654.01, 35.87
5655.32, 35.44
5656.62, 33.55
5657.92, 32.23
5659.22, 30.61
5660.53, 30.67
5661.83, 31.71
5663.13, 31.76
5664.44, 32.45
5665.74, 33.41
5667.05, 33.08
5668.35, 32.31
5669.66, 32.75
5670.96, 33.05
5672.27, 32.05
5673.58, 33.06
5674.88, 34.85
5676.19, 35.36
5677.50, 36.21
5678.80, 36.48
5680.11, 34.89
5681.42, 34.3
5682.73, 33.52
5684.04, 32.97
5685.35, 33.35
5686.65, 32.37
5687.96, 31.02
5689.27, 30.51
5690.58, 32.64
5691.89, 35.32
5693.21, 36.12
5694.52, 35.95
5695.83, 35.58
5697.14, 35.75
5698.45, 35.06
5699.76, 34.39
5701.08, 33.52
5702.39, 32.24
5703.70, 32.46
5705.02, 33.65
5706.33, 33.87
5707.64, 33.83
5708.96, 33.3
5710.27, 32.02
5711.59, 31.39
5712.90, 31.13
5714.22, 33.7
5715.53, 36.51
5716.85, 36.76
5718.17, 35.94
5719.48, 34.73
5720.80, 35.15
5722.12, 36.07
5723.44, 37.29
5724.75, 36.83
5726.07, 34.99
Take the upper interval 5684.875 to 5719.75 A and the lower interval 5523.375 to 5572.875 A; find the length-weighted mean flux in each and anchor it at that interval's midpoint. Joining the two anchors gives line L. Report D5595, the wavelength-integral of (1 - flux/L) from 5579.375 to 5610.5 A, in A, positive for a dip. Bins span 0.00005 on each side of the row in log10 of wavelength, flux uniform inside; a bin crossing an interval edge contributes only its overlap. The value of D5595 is 1.9 A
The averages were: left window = 31.9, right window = 33.8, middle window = 30.6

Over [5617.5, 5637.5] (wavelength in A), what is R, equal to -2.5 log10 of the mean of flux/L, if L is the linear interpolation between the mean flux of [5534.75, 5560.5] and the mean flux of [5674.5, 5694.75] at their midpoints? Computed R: 0.026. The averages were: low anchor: 32.6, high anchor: 34.1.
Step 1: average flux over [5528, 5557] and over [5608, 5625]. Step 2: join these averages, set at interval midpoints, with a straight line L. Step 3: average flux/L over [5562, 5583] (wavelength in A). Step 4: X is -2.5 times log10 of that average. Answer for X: 0.02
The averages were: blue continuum 31.9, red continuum 31.9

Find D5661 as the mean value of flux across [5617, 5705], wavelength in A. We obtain 33.3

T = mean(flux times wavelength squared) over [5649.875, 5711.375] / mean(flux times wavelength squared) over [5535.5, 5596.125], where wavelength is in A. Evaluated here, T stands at 1.11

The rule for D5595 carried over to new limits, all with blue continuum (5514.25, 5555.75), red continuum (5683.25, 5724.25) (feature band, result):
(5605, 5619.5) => 0.3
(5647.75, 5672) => 0.5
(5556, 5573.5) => 0.3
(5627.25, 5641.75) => -0.4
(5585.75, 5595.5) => 1.2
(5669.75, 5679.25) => -0.2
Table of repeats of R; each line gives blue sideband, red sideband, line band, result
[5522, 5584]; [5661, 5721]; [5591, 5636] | 0.04 mag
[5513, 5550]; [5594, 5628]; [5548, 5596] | 0.00 mag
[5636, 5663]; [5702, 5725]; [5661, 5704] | 0.00 mag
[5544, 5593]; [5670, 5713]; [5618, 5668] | 0.00 mag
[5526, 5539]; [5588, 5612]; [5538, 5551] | -0.05 mag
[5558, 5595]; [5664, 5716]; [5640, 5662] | -0.01 mag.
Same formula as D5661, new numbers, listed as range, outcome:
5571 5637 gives 31.4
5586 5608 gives 29.4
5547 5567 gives 32.4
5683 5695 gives 33.3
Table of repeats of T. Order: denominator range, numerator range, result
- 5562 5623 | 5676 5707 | 1.14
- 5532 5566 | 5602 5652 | 1.03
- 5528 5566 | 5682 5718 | 1.11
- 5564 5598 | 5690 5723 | 1.18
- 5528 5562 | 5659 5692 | 1.08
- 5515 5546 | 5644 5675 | 1.09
